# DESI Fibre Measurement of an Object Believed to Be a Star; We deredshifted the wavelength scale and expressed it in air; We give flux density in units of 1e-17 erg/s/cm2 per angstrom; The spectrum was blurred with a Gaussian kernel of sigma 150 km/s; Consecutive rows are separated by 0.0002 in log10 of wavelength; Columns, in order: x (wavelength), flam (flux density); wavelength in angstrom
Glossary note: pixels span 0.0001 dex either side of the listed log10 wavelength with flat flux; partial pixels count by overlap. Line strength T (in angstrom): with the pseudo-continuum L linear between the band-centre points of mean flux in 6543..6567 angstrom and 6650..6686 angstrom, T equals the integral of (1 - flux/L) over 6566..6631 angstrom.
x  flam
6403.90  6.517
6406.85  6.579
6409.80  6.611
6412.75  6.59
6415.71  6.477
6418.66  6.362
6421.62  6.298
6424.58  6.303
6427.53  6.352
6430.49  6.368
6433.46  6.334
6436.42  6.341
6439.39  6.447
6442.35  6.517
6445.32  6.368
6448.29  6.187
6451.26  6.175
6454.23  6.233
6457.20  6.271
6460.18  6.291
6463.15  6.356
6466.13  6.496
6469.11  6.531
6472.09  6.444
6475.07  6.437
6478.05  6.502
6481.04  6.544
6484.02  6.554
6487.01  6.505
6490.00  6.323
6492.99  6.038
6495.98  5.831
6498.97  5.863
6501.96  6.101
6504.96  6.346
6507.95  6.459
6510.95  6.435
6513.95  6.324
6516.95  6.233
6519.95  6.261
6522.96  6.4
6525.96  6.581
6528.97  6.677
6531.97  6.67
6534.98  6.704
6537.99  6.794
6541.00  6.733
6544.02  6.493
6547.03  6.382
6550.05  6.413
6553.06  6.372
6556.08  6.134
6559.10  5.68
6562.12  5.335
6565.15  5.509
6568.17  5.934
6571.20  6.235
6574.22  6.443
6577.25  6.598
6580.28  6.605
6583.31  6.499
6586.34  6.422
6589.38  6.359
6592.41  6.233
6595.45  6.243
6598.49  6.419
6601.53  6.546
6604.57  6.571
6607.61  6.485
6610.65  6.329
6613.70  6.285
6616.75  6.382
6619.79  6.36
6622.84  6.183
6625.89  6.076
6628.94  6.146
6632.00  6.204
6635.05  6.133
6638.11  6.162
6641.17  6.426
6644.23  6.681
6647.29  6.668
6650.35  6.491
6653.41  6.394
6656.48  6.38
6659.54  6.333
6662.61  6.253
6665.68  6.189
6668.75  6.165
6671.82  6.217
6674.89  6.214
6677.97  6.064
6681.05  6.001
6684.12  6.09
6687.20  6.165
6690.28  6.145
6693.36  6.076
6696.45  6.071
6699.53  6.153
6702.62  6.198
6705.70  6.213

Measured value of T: -2.5 angstrom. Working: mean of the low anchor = 6.03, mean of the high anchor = 6.22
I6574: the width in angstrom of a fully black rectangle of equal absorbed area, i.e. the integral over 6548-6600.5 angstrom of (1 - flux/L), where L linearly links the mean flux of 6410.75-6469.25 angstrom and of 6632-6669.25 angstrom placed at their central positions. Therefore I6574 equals 1.2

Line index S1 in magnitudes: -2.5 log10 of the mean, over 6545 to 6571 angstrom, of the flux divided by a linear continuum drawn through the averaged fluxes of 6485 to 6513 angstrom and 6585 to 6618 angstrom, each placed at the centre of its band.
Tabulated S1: 0.06 mag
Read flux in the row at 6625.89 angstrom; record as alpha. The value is 6.076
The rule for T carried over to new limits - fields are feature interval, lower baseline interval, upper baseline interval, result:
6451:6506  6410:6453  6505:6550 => 1.07 angstrom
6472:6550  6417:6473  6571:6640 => -0.73 angstrom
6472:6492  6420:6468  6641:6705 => -0.45 angstrom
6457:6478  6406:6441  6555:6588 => -0.28 angstrom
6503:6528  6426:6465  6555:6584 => -0.77 angstrom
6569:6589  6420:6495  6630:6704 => -0.47 angstrom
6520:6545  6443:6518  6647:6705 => -1.29 angstrom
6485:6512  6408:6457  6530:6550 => 1.27 angstrom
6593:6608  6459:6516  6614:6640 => -0.48 angstrom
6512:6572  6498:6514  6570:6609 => 0.40 angstrom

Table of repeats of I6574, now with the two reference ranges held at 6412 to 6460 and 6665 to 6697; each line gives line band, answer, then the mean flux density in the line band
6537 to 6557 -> -0.7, 6.48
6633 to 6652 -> -0.8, 6.42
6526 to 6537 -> -0.7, 6.68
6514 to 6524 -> 0.0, 6.29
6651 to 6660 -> -0.3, 6.39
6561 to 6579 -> 0.6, 6.03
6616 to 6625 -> -0.2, 6.29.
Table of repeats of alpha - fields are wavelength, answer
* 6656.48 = 6.38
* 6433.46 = 6.334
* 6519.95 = 6.261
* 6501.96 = 6.101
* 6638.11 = 6.162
